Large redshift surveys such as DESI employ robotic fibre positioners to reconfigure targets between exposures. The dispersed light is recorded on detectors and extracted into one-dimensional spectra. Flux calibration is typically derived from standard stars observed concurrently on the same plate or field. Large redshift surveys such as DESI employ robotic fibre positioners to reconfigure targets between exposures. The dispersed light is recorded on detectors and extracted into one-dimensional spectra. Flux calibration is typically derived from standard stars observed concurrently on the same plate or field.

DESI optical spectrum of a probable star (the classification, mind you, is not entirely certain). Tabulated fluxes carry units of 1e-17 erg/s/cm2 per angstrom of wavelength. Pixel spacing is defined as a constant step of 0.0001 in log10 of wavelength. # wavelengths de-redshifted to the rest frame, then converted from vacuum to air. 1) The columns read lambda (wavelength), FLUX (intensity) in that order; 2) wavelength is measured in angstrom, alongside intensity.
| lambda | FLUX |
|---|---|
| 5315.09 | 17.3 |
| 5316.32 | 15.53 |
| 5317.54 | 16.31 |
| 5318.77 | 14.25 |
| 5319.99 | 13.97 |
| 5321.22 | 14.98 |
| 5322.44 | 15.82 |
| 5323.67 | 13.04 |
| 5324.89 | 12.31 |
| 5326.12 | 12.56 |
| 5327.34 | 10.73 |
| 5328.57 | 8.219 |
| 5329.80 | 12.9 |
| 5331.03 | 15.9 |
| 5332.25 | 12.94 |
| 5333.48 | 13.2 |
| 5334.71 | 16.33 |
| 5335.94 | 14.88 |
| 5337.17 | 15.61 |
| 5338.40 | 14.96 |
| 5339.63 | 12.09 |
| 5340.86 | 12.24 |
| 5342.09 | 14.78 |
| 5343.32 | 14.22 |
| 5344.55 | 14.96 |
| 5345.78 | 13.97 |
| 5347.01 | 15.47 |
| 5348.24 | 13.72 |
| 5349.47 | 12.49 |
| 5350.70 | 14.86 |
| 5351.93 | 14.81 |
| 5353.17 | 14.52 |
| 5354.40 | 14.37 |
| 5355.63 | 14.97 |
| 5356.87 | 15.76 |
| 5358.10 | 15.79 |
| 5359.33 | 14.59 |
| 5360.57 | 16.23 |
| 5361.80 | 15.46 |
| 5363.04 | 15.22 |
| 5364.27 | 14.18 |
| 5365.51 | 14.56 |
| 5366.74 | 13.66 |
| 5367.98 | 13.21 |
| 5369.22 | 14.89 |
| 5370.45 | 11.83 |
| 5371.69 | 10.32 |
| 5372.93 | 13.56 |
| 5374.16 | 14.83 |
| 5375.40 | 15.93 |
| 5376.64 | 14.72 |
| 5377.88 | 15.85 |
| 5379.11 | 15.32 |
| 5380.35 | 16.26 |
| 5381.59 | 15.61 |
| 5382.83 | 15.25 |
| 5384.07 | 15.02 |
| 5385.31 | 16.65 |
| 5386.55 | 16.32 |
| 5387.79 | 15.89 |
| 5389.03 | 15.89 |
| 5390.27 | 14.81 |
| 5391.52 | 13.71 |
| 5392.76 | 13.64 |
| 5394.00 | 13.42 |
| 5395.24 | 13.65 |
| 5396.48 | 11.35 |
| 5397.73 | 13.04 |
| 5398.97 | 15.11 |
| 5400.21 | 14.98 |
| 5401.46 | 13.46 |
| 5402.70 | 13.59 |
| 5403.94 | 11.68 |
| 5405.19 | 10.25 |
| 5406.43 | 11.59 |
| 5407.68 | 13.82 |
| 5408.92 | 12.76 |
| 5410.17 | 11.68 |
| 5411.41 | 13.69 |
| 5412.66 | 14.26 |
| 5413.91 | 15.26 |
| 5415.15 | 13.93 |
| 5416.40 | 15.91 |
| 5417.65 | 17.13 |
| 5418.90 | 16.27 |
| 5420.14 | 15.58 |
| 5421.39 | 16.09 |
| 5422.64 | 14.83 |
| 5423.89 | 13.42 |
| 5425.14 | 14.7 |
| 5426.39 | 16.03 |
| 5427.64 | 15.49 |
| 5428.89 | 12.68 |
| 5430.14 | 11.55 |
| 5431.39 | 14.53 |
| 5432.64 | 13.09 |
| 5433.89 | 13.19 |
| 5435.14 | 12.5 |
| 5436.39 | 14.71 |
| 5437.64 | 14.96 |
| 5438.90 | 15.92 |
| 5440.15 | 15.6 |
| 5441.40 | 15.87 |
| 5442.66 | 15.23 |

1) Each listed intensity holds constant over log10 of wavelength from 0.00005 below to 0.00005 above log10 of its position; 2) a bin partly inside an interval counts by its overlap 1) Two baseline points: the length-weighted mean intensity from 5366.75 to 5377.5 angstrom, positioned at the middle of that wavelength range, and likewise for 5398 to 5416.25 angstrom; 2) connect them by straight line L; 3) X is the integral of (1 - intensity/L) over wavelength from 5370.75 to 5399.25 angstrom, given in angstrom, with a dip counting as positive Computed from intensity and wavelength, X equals -2.10 angstrom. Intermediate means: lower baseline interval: 13.7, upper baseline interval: 13.4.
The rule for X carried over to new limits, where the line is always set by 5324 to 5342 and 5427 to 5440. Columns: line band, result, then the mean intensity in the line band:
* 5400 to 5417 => 0.6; 13.3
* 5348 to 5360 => -1.1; 14.6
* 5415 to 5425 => -1.2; 15.4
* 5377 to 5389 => -1.9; 15.8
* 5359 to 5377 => -1.0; 14.2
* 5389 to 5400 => -0.1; 13.8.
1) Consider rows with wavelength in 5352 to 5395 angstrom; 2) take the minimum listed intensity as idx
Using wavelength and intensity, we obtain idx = 10.32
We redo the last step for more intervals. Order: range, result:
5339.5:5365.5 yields 12.09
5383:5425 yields 10.25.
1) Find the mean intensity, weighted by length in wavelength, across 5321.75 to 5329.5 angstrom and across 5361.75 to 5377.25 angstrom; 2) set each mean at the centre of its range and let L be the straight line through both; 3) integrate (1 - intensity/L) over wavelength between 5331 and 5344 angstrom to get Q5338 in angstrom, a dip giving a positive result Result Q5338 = -1.6 angstrom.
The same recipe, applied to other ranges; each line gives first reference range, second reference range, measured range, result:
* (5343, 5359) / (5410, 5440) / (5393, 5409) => 1.7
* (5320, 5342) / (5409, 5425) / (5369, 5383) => -0.3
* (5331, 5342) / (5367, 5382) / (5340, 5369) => -0.5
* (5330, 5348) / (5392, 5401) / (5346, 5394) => -2.7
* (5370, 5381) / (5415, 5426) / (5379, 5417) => 1.9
